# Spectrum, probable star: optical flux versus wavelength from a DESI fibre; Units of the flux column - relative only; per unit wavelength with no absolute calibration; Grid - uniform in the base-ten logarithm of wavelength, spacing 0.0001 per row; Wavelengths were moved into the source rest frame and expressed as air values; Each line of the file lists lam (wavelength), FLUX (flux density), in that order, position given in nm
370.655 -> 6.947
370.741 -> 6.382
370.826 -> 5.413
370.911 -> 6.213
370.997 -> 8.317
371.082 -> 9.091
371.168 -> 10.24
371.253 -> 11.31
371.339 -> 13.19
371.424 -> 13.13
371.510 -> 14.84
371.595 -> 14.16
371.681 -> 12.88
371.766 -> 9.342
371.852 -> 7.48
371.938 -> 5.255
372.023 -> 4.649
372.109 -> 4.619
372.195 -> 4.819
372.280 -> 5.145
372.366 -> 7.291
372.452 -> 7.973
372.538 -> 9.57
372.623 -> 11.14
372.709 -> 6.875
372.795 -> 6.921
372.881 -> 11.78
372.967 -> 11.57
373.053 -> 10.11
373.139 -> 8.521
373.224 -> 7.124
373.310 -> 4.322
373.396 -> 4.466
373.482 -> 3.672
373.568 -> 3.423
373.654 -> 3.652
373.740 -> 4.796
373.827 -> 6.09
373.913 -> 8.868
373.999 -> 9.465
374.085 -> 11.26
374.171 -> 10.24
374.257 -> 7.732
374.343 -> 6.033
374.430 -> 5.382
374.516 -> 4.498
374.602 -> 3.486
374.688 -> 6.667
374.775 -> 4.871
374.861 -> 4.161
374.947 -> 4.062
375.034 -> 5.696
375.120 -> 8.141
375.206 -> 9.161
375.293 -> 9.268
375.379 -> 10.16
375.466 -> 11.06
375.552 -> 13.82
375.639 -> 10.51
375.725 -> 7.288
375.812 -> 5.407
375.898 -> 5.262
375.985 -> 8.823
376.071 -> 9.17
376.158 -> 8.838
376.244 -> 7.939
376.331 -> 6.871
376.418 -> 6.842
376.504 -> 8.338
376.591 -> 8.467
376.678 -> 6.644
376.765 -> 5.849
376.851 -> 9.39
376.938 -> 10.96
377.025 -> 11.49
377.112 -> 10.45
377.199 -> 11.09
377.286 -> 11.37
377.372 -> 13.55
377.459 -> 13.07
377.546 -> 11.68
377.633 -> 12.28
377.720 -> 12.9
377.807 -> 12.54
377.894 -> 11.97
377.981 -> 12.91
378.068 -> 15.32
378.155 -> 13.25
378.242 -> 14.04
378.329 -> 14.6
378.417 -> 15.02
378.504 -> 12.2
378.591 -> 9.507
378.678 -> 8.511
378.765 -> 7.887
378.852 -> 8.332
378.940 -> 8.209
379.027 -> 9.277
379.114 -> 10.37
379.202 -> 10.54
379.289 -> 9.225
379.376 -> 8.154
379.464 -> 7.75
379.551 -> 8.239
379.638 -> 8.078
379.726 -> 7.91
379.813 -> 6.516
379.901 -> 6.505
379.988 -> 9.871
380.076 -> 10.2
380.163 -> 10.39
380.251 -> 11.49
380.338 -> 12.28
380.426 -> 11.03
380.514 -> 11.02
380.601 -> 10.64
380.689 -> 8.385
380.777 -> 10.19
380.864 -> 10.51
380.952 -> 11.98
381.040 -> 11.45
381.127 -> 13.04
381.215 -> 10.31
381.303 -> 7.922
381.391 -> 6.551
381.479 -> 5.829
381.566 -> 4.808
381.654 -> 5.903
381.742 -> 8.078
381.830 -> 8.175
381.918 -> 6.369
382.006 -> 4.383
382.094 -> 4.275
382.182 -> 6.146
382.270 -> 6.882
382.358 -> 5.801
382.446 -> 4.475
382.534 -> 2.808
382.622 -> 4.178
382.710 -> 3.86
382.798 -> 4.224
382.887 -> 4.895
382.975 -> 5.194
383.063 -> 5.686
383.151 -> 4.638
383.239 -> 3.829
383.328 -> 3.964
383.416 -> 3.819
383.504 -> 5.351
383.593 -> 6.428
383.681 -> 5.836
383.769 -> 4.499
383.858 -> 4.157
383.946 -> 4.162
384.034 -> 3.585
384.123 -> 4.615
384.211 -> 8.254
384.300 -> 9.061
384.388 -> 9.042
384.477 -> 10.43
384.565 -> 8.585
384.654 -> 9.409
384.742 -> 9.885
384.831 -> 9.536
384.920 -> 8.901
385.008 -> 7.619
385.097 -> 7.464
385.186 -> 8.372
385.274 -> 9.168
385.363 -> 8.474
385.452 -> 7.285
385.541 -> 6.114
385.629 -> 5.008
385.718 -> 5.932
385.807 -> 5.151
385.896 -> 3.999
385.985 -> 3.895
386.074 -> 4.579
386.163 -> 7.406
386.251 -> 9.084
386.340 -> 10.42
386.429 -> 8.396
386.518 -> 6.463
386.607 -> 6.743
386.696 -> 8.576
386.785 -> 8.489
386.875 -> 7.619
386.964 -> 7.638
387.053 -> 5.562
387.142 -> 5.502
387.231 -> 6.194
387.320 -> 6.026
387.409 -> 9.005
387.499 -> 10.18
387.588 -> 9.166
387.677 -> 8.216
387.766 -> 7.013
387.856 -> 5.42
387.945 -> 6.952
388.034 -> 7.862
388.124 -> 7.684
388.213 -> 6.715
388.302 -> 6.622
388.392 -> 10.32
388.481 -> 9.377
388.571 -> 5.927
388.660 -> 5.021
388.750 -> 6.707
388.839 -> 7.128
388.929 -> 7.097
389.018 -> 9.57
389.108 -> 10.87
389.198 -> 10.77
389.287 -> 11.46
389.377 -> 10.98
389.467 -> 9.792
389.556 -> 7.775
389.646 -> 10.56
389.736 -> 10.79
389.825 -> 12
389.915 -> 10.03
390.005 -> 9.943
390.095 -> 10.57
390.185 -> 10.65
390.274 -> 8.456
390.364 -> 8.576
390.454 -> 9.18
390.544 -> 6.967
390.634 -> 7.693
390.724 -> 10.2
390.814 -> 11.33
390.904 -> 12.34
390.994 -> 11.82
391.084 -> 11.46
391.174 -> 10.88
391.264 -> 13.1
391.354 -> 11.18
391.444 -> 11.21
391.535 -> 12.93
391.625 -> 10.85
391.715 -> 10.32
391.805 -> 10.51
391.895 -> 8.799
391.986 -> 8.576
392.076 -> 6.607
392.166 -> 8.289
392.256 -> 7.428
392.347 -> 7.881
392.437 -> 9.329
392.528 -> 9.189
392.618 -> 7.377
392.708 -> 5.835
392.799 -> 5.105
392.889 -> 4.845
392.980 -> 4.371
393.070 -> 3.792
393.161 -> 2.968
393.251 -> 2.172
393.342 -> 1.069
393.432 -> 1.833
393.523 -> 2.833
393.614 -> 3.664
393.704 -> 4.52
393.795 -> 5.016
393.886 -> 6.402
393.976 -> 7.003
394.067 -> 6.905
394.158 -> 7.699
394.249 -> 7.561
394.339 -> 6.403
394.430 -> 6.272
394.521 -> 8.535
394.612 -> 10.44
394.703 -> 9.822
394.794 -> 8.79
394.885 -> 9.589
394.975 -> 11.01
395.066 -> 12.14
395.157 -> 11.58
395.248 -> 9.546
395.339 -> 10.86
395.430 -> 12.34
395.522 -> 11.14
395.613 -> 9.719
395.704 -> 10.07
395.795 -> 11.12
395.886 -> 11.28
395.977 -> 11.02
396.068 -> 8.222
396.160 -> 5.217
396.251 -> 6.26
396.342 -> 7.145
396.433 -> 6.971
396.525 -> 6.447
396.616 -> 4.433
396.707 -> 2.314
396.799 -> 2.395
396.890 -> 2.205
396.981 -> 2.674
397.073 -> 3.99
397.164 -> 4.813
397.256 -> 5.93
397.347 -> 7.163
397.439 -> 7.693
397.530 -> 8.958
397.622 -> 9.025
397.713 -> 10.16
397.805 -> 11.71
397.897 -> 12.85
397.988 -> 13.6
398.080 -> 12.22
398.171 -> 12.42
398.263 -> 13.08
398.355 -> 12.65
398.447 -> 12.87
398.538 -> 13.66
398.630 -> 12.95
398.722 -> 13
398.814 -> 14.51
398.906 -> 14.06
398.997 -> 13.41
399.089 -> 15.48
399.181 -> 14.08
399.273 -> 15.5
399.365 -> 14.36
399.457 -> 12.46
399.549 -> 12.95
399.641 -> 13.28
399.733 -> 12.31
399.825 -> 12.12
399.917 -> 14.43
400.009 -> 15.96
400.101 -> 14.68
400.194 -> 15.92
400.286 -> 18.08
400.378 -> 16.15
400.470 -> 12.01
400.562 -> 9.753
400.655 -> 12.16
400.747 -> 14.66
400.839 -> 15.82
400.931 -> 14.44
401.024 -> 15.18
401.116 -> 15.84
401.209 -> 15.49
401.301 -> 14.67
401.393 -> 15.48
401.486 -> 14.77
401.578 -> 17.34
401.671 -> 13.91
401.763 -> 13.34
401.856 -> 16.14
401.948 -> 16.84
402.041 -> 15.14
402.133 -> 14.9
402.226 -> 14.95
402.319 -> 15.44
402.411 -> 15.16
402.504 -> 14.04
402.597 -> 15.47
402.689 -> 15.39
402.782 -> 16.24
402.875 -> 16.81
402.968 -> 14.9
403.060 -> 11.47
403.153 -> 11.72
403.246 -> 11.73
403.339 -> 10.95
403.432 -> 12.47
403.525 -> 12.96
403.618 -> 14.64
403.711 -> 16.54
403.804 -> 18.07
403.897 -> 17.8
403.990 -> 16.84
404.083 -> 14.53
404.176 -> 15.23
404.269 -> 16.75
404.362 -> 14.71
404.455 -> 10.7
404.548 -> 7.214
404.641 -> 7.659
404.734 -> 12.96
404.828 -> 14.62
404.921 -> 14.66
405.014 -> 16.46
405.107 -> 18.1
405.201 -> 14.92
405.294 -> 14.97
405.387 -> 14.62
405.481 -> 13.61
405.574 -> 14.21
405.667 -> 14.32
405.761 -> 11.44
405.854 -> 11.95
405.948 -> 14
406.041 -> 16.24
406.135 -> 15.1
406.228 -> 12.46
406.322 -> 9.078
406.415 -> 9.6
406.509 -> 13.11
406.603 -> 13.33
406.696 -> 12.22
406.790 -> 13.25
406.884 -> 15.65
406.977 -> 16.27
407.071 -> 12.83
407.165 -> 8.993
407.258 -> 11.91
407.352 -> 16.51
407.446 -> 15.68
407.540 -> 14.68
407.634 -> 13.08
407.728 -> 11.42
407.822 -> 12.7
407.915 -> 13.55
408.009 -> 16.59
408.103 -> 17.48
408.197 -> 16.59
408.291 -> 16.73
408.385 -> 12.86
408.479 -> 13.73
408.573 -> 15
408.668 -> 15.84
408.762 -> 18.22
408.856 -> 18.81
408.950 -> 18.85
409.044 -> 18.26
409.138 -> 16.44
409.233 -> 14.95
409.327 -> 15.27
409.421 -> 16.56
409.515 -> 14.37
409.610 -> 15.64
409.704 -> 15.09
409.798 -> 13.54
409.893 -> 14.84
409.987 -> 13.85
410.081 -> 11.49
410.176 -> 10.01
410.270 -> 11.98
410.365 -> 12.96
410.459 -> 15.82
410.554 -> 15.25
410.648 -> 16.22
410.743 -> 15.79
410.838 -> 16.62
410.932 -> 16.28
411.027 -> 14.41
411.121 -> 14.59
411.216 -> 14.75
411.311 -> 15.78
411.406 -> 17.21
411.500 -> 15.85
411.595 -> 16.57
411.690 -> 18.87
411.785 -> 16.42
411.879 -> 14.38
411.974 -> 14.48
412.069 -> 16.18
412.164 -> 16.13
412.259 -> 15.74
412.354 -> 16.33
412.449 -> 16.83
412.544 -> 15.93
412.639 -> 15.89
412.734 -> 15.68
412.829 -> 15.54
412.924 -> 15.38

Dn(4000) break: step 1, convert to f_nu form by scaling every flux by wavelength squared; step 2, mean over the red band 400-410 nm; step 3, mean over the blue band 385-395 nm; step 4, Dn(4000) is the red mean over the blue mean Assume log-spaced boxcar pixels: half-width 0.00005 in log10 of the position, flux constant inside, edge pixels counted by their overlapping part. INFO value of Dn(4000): 1.98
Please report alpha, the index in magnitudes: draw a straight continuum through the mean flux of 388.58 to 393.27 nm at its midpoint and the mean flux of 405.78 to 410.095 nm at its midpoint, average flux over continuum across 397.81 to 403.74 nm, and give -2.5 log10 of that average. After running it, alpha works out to -0.17 mag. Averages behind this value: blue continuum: 8.92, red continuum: 14.5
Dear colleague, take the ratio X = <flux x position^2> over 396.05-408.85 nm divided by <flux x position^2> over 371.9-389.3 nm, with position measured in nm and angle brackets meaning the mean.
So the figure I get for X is 1.84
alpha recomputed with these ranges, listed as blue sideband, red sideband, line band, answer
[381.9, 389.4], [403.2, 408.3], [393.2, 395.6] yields 0.31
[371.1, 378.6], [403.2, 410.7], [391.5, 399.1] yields 0.43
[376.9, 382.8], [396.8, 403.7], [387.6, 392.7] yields 0.22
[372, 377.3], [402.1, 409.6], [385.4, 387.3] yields 0.46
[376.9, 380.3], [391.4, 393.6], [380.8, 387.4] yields 0.32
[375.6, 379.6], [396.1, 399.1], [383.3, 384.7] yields 0.46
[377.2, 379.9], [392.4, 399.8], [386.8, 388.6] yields 0.28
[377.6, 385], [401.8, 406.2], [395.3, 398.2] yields 0.46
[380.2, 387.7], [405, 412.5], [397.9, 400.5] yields -0.17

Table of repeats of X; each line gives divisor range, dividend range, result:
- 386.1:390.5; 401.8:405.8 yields 1.85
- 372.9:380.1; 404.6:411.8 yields 1.94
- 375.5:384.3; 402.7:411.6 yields 1.96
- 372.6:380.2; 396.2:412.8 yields 1.78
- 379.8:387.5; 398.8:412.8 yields 2.27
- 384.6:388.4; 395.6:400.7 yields 1.54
